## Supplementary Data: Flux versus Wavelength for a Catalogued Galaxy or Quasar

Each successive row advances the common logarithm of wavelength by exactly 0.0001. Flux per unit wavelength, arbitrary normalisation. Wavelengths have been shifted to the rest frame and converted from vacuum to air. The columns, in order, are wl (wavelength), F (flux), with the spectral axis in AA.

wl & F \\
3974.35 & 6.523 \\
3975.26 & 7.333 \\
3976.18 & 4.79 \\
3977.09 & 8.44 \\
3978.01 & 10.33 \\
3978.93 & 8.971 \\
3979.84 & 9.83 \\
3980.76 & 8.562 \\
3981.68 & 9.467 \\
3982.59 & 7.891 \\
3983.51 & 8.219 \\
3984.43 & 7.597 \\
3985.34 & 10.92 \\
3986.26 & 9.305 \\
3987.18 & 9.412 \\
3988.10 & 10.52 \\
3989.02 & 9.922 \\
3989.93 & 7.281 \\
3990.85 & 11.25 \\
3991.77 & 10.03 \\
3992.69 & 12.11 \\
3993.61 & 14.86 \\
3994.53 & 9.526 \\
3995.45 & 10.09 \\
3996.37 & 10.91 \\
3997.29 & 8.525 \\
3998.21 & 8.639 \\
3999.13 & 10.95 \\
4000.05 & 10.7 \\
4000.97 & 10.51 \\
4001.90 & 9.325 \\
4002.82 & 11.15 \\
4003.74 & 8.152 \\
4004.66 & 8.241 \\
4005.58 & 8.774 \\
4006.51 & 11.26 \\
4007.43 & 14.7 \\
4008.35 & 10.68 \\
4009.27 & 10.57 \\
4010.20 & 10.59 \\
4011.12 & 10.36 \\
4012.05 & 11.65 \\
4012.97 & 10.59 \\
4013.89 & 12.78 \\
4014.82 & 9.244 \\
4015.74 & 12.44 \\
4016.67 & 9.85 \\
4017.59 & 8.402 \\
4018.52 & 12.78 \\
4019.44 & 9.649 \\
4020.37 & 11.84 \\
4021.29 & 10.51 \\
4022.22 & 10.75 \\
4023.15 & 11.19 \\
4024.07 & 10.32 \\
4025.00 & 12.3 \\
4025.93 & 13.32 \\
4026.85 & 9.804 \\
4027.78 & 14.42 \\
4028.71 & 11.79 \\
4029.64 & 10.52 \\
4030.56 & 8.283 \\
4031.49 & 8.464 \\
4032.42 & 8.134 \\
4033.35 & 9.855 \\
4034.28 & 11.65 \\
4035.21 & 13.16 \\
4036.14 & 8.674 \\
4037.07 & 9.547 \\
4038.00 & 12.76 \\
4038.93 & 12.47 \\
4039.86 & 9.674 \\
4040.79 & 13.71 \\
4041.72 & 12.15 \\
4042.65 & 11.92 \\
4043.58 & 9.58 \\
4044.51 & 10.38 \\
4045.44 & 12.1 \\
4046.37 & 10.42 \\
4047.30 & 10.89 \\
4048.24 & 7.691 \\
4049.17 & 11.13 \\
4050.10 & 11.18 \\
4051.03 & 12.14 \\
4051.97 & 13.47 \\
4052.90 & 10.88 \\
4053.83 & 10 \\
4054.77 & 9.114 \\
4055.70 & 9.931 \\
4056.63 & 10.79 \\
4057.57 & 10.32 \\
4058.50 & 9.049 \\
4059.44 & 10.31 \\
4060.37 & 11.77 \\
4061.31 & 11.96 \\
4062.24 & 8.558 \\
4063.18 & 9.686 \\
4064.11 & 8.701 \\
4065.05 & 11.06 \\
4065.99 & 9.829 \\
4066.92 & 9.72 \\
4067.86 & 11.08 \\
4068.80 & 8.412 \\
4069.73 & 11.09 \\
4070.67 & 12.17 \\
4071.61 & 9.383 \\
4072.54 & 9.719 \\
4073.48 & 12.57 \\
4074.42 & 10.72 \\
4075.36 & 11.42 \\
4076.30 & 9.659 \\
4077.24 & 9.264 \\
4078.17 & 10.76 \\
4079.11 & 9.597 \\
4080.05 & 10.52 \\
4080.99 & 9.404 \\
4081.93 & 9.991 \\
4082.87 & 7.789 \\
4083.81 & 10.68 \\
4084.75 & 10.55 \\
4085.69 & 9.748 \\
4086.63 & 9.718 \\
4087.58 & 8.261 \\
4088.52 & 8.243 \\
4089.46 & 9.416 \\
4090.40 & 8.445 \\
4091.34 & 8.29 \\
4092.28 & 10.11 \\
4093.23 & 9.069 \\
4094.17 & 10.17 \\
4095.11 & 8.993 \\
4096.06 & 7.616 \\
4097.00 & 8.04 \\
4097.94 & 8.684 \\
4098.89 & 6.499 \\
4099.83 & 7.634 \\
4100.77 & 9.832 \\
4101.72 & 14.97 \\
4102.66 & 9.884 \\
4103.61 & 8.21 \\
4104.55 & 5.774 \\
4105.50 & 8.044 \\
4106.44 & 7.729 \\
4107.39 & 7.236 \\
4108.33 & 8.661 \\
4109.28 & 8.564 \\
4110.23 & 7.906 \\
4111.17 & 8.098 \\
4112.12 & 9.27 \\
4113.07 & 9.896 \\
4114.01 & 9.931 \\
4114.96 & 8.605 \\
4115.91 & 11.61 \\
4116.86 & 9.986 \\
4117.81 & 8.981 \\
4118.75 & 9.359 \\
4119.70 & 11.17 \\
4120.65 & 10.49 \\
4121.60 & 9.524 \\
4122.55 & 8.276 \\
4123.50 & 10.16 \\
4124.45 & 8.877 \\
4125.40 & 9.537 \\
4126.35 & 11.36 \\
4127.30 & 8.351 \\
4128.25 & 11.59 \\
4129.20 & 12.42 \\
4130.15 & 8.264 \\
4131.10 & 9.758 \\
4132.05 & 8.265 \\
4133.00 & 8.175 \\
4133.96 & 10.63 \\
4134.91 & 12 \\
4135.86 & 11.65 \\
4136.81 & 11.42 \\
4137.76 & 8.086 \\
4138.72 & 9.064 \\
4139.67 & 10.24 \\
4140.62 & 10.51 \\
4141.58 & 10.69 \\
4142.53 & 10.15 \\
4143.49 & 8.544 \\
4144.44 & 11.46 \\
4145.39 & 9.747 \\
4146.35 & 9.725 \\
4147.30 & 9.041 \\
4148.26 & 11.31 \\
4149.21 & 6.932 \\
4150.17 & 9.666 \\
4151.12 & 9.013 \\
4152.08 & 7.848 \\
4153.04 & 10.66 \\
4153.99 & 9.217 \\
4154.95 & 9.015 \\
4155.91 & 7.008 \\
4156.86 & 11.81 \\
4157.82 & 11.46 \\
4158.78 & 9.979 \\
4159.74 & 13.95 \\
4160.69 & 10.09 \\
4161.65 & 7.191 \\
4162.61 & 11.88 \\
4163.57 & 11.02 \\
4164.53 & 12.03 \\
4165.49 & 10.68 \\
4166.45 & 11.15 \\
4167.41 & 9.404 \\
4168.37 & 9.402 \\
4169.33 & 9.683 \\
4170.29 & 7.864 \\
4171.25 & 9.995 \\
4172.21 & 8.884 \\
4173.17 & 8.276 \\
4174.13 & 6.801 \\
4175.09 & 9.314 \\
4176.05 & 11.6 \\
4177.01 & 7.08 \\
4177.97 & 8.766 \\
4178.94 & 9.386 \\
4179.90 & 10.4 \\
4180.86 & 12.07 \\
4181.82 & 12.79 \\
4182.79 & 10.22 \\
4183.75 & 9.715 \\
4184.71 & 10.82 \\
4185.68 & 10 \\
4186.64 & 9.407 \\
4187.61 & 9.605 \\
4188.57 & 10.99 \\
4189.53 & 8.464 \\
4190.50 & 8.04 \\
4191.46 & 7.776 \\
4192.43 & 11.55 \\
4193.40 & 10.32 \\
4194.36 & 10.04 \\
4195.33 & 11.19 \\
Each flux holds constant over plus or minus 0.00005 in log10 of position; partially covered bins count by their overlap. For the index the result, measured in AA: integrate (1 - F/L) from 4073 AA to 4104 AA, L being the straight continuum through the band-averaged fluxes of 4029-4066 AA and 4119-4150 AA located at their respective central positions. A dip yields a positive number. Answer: 2.2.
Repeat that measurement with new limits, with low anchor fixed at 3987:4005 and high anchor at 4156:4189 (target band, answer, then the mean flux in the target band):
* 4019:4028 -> -1.1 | 11.3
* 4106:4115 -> 1.3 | 8.59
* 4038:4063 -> -1.8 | 10.9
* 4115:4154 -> 0.9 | 9.84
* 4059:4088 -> -0.1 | 10.1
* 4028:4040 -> -0.4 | 10.5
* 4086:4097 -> 1.3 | 8.91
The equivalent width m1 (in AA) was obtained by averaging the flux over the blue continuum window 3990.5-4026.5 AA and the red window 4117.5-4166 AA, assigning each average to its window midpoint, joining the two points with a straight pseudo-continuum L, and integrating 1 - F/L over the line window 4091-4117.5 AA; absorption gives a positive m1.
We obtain 3.3 AA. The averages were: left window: 10.8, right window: 9.97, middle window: 8.91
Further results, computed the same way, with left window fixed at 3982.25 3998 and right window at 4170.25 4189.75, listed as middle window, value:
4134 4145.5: -0.69 AA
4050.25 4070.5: -1.21 AA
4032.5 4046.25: -1.82 AA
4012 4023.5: -1.16 AA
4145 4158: 0.42 AA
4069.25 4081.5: -0.83 AA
